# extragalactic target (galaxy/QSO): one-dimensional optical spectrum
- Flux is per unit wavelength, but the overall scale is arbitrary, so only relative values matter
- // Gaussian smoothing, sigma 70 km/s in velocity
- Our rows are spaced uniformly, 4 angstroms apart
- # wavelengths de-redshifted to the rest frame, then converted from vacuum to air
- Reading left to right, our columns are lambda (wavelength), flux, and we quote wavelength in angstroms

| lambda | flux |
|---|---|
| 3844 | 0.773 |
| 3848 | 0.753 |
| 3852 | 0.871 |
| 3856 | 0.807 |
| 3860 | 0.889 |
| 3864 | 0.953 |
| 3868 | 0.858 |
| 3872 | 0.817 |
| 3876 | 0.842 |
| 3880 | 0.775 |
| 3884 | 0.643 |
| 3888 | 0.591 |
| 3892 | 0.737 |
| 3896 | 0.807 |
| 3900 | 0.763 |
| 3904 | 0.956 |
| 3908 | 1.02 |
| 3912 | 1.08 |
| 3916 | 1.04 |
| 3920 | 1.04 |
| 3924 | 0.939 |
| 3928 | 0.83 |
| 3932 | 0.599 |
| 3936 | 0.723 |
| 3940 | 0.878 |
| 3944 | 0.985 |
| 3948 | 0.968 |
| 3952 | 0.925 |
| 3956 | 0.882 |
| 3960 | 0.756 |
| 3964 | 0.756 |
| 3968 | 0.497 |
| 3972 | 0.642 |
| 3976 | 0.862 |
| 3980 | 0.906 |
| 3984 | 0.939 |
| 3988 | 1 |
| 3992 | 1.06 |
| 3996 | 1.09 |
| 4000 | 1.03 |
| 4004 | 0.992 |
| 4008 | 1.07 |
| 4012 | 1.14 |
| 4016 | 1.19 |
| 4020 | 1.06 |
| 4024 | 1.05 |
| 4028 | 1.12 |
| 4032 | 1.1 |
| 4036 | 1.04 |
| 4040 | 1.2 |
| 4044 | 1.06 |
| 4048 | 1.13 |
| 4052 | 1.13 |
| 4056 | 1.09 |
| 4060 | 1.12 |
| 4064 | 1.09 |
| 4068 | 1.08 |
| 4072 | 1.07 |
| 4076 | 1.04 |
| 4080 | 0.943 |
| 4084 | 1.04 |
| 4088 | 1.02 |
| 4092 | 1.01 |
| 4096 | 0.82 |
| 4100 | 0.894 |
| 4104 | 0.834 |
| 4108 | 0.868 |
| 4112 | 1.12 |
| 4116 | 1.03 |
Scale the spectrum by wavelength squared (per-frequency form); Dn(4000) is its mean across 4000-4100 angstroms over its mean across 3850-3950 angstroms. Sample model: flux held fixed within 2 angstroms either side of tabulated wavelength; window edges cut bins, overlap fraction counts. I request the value 1.34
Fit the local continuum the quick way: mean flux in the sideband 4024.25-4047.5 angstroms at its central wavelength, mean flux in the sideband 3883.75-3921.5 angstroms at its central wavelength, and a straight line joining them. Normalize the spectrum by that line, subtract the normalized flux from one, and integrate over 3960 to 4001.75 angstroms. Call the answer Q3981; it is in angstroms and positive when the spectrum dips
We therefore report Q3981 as 5.8 angstroms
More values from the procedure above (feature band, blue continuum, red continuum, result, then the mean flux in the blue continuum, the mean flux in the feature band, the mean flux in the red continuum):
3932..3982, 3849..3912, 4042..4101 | 5.8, 0.829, 0.806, 1.04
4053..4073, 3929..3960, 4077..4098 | -3.0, 0.845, 1.09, 0.97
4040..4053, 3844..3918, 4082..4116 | -2.7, 0.843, 1.12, 0.955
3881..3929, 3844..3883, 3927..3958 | -1.6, 0.832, 0.869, 0.849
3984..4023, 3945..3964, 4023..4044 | -1.8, 0.875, 1.06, 1.1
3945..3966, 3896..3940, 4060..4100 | 1.3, 0.894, 0.863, 1.01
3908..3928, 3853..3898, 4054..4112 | -4.0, 0.794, 1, 0.999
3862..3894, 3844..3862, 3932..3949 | 2.1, 0.824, 0.777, 0.85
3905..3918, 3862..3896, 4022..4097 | -3.3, 0.779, 1.04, 1.06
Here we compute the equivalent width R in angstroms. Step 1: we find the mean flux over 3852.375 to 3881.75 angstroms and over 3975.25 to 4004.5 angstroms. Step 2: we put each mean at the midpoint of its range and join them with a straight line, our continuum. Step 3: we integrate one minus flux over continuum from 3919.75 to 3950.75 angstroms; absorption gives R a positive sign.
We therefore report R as 2.20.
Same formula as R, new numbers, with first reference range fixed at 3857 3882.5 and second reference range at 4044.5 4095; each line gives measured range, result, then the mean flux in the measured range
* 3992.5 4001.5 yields -0.7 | 1.06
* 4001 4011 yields -0.5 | 1.04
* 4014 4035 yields -1.9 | 1.1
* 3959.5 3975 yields 4.6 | 0.667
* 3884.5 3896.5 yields 2.5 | 0.691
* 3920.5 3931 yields 0.3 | 0.88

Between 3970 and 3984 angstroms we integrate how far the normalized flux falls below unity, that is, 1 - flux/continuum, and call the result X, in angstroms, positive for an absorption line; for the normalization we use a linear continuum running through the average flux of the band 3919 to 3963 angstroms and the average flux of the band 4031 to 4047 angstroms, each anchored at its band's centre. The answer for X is 1.88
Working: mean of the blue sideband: 0.859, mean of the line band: 0.823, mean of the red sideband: 1.1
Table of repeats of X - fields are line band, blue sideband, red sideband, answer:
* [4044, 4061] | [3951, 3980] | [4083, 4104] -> -4.35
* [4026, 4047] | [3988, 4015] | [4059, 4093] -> -1.01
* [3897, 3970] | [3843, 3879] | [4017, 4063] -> 5.79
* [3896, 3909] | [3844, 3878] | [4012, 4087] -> 0.14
